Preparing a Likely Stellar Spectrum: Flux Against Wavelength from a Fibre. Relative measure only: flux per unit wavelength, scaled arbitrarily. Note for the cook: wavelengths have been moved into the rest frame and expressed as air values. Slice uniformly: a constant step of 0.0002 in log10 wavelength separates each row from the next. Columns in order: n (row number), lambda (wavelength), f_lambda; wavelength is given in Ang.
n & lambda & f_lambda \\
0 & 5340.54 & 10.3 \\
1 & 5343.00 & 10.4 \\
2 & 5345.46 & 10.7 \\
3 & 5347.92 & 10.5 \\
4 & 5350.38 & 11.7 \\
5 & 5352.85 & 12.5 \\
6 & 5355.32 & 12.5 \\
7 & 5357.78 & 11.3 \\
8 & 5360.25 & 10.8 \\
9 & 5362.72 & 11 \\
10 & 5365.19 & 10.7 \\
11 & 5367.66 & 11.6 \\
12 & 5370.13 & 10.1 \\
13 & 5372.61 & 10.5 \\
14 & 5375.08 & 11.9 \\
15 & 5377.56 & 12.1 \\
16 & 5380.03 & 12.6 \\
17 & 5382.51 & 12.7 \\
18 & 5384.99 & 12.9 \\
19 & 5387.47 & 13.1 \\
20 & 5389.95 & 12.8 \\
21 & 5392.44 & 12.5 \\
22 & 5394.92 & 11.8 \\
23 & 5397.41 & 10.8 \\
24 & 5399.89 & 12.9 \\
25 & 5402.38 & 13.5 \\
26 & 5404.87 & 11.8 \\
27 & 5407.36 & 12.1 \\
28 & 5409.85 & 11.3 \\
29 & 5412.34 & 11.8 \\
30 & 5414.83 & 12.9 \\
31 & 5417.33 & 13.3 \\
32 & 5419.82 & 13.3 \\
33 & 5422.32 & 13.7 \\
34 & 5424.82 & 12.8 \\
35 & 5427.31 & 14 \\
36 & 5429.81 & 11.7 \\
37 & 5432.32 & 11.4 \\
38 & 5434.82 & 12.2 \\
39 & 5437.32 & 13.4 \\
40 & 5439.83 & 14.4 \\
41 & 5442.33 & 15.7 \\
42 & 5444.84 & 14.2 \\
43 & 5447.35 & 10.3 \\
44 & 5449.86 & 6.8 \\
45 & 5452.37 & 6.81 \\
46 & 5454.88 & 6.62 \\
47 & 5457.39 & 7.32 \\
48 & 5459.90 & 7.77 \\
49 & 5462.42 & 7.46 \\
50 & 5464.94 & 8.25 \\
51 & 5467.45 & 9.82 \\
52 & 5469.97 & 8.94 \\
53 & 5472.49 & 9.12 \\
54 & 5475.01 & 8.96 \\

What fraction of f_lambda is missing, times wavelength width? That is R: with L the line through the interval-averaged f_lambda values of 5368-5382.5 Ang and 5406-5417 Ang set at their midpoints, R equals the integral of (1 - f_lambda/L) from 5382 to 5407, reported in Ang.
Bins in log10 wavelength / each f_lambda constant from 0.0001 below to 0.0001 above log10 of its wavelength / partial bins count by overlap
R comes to -1.3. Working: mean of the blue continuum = 11.6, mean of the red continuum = 12.1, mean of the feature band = 12.5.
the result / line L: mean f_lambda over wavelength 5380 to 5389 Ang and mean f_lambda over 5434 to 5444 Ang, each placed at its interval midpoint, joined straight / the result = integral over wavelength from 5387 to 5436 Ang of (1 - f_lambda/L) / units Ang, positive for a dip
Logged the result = 3.5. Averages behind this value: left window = 12.9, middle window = 12.5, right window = 14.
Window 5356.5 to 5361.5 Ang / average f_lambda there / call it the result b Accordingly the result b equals 11.1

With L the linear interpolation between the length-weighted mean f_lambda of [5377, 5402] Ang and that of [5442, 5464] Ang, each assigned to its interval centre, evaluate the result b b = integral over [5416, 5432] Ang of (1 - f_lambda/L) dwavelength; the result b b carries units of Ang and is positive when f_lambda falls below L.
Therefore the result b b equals -3.8 Ang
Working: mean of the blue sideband 12.5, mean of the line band 13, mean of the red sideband 8.93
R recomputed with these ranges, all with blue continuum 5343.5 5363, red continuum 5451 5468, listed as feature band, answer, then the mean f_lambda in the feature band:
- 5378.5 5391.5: -3.2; 12.8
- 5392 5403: -2.7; 12.2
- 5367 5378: -0.5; 11.2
